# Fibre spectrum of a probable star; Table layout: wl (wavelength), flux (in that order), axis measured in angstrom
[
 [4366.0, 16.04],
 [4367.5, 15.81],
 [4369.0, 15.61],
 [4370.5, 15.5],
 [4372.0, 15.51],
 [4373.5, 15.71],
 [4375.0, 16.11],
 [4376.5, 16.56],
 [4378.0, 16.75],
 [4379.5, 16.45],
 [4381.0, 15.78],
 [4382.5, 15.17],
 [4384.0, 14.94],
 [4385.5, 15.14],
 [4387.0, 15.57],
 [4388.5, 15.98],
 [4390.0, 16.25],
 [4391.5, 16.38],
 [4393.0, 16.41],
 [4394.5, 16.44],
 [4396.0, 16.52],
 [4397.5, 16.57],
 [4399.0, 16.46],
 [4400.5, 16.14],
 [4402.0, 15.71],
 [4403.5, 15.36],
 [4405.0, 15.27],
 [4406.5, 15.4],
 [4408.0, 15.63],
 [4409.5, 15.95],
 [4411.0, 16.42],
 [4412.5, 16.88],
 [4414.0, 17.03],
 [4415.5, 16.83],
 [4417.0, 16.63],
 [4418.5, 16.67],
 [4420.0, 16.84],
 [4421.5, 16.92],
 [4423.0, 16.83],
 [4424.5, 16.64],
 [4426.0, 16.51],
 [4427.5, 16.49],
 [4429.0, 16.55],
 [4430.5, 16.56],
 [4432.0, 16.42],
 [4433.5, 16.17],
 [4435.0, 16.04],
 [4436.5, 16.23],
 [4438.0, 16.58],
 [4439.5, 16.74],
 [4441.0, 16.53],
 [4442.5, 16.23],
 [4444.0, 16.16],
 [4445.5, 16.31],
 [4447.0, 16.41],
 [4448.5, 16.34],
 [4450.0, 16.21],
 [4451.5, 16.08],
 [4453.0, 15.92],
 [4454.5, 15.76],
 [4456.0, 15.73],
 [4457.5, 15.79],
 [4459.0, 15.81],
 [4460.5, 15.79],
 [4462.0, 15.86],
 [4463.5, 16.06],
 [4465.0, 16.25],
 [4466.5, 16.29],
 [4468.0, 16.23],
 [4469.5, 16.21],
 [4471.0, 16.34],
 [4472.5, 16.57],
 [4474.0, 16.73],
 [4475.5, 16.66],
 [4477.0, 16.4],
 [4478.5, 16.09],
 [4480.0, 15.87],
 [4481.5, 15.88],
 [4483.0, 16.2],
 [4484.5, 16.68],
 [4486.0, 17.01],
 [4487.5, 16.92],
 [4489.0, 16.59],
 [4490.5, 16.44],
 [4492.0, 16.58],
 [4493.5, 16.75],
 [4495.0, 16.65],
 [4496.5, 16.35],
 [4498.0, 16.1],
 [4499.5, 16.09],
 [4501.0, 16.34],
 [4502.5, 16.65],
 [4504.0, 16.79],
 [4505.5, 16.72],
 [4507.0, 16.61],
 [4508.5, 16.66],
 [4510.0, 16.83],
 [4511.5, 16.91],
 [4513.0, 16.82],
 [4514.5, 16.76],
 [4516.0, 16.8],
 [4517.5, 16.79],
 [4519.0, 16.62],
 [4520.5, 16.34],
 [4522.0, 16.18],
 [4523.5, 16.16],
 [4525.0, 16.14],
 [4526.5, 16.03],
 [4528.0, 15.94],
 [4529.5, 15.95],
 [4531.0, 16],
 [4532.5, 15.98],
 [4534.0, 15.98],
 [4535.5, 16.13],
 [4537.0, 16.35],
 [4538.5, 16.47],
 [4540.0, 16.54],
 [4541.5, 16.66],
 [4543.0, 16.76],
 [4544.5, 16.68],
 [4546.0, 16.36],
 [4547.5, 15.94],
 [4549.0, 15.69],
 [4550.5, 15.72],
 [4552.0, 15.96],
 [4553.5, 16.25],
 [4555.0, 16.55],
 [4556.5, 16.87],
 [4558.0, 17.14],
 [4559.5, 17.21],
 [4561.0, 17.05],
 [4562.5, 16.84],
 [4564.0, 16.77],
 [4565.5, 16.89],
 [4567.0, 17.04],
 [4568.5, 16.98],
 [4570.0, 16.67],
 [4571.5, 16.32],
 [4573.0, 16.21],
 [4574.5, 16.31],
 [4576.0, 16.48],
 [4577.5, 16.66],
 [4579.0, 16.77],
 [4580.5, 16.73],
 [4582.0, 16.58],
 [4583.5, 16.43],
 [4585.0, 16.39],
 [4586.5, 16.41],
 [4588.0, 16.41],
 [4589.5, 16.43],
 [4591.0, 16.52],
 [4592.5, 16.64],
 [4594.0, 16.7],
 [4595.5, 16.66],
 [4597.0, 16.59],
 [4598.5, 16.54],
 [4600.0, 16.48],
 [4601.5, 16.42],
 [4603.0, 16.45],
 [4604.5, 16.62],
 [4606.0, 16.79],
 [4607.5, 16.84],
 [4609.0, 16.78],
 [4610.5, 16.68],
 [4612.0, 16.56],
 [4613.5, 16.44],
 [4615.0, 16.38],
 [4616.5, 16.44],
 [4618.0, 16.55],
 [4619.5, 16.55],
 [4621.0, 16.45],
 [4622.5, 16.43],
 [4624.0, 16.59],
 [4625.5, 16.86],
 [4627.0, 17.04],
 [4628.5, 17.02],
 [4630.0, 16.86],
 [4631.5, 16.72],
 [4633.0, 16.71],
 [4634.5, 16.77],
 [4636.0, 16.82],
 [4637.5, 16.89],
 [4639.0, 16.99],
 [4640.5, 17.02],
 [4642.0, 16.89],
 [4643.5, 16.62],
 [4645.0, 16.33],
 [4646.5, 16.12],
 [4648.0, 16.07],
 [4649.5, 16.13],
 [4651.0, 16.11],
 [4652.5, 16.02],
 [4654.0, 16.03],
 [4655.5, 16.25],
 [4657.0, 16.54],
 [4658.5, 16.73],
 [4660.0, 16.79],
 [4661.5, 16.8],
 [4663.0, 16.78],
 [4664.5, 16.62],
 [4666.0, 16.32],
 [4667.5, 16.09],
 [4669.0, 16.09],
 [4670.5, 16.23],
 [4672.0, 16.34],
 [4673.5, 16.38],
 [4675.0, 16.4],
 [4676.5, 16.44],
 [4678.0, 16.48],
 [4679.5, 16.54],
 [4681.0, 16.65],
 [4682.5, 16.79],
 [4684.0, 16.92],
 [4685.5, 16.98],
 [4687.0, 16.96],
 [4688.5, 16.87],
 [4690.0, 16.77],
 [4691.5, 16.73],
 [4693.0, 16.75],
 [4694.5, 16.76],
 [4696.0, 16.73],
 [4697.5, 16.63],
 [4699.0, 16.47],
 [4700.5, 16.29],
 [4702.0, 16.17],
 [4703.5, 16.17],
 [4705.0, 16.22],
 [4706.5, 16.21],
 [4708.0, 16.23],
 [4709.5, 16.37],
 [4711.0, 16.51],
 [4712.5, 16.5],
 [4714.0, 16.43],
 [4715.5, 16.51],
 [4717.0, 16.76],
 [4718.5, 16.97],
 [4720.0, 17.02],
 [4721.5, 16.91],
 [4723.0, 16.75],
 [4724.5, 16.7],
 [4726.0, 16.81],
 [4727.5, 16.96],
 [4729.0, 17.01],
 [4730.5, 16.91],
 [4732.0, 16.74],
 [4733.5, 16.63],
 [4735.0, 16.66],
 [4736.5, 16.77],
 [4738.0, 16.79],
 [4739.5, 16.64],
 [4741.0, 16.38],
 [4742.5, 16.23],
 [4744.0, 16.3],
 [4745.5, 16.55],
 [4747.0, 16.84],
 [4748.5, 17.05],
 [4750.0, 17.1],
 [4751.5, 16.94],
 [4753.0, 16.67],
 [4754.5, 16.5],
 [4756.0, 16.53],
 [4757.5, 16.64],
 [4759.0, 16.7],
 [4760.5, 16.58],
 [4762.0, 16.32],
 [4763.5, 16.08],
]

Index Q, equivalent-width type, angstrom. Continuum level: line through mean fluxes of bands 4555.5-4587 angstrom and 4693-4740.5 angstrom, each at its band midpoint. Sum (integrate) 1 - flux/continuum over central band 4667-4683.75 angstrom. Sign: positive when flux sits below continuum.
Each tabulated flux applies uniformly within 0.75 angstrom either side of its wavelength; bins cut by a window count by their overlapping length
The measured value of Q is 0.2 angstrom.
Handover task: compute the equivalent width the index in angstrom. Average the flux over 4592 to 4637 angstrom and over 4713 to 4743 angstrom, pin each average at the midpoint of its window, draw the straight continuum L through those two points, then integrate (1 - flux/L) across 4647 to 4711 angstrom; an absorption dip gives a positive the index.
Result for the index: 0.86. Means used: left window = 16.6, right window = 16.7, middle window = 16.5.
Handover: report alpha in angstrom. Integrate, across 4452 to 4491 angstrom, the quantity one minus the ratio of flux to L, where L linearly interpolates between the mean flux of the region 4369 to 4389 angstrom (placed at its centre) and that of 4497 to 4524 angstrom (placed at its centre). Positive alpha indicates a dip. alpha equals 0.2 angstrom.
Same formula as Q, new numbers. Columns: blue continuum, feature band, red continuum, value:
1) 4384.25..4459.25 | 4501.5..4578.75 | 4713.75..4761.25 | -0.3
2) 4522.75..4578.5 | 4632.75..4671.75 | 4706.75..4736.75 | 0.2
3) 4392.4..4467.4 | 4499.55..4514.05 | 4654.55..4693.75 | -0.3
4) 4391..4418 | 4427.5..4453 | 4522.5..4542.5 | -0.2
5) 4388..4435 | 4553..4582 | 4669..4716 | -0.5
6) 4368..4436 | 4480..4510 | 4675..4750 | -0.4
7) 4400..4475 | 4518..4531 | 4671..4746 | 0.2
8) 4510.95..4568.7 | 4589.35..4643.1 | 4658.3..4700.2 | -0.4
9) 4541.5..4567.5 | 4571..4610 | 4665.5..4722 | 0.0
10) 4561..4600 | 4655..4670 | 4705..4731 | 0.1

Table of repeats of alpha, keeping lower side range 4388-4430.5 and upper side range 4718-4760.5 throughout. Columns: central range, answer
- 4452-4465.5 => 0.43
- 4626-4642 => -0.26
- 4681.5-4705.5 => 0.06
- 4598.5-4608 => -0.01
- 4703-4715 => 0.26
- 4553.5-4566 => -0.26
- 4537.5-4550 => 0.10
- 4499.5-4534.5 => 0.10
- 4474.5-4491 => 0.00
